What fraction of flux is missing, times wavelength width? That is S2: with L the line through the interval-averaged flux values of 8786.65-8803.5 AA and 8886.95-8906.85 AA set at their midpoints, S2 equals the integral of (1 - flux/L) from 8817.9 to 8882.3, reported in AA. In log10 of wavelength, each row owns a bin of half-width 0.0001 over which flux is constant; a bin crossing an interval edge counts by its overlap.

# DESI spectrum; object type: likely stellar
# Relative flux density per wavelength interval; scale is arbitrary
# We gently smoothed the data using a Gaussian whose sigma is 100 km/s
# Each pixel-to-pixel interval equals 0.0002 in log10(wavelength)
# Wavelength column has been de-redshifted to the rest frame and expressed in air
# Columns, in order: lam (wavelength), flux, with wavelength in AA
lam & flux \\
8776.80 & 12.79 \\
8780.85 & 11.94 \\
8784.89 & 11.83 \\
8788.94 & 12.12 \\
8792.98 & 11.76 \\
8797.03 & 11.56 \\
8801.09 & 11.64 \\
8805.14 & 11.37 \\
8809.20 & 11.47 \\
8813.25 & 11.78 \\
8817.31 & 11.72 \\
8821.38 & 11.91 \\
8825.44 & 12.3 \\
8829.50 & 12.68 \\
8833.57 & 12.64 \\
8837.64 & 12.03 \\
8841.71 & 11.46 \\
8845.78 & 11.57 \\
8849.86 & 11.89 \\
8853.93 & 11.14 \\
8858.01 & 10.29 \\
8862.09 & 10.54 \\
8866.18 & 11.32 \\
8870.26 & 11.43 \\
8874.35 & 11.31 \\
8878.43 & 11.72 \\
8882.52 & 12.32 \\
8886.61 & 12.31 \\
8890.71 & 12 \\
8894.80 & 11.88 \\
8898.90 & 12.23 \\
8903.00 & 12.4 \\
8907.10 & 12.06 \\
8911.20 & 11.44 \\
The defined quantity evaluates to 1.75 AA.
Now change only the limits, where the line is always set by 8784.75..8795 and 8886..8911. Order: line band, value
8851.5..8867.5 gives 1.6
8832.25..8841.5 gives -0.1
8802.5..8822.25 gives 0.5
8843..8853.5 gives 0.3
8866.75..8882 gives 0.6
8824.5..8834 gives -0.5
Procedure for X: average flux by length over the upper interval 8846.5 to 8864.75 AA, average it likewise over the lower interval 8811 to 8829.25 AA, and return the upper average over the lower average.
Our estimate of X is 0.92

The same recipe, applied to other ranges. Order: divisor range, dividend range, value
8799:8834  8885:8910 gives 1.02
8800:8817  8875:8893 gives 1.04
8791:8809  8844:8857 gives 0.99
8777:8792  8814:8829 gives 1.00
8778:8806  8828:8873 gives 0.98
